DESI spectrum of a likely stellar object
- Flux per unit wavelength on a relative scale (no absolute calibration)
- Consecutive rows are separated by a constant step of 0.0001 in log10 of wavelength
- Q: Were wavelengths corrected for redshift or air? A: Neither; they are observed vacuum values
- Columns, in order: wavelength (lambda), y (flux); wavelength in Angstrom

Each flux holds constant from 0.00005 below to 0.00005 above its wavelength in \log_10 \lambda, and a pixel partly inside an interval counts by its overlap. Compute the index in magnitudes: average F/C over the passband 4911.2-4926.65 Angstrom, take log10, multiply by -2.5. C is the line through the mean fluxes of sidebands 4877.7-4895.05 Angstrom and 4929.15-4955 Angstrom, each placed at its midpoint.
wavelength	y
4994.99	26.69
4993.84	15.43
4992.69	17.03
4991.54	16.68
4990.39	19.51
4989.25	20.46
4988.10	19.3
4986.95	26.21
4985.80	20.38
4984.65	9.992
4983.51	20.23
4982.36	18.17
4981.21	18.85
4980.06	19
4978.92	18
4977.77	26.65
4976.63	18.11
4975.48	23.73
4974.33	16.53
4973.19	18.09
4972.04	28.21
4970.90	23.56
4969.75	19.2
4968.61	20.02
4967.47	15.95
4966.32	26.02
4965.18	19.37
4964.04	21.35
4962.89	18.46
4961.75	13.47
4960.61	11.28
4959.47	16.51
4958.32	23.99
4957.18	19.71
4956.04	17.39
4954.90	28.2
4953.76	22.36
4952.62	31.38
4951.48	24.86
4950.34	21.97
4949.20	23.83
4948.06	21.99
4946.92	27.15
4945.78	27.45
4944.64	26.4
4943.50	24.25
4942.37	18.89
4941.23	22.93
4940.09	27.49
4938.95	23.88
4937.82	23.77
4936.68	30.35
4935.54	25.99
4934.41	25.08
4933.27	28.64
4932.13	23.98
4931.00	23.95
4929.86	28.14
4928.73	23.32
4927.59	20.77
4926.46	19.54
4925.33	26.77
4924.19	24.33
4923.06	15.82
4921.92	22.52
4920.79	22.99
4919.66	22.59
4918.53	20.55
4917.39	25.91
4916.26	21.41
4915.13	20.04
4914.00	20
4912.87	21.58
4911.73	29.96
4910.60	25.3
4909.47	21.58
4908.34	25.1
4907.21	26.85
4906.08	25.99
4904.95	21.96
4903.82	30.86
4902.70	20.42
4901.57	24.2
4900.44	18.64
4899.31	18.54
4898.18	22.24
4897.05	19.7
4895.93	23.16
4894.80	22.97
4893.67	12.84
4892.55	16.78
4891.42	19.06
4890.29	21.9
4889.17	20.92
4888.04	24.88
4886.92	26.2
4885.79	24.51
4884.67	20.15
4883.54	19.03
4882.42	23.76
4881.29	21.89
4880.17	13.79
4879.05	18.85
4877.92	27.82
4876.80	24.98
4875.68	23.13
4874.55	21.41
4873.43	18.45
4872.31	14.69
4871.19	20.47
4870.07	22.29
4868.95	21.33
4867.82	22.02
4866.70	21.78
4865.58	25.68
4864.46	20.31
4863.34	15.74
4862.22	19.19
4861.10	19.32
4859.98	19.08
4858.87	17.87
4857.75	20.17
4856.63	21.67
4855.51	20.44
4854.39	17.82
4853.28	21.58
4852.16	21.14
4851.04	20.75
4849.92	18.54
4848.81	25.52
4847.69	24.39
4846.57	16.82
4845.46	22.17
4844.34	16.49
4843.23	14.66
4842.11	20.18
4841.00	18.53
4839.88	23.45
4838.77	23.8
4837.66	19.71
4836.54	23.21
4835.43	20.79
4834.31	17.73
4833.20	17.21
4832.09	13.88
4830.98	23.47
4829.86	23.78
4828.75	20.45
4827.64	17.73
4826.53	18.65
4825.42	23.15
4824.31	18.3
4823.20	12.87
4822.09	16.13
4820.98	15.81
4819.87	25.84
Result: 0.04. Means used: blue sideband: 20.8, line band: 22.5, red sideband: 25.3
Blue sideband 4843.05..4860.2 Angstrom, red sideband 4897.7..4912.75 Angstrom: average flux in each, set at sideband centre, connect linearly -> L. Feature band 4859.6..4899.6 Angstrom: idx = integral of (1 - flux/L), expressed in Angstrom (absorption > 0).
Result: 2.2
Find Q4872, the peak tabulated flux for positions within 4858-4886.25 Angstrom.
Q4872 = 27.82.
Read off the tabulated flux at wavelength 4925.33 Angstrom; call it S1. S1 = 26.77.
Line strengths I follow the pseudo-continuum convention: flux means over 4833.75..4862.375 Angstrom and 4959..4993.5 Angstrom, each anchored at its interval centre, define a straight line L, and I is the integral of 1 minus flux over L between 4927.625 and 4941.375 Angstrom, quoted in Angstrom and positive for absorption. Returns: -4.1 Angstrom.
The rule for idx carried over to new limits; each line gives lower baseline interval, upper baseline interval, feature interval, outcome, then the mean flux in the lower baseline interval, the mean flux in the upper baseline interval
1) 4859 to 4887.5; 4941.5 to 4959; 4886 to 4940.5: -1.40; 21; 23.9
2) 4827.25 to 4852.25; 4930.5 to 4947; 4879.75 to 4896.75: 1.39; 20.2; 25.3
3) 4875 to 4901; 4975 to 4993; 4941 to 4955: -3.16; 21.1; 19.5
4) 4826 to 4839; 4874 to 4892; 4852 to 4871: 0.64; 19.9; 22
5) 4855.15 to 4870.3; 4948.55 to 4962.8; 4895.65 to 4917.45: -2.44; 20.4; 21.2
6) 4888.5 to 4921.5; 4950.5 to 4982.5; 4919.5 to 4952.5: -4.30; 22.2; 20.7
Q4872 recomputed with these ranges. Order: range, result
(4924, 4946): 30.35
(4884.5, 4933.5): 30.86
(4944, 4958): 31.38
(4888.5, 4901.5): 23.16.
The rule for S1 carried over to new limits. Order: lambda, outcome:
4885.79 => 24.51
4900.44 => 18.64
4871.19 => 20.47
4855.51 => 20.44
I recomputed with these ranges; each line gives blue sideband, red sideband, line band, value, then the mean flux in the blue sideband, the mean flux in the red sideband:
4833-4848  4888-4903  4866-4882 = -0.67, 19.9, 20.3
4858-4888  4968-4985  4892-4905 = -0.16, 21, 20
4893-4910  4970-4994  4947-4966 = -0.58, 22.3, 19.8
